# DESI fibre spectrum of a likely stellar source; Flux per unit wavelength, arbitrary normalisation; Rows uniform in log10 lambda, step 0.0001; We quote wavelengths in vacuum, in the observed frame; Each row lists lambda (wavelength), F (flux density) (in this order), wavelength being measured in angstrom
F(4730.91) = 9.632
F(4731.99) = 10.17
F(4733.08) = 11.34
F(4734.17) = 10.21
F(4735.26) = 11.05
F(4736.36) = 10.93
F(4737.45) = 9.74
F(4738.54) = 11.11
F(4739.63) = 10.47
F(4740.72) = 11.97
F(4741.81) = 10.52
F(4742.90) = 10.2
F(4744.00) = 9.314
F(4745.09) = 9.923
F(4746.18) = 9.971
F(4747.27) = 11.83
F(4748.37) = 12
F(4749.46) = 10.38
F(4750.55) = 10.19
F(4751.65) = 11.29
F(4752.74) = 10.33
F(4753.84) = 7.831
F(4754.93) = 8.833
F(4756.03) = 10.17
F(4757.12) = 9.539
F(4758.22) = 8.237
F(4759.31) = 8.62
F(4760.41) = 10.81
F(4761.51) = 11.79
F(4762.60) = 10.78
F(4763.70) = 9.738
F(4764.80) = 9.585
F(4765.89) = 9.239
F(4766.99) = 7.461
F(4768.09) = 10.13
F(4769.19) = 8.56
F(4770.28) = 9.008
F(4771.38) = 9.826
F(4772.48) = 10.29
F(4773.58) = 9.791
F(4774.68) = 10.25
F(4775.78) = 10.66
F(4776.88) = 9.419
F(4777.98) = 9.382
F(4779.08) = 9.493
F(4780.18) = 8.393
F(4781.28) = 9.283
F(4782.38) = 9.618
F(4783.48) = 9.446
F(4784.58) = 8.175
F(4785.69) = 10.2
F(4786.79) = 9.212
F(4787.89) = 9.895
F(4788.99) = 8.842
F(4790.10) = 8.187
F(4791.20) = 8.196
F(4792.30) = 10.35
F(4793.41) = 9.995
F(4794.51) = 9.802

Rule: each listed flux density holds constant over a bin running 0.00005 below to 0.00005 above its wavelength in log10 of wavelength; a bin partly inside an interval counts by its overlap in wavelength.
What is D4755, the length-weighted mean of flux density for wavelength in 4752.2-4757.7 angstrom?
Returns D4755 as 9.33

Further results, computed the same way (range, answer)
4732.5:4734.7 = 10.8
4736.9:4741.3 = 10.8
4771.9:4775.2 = 10.1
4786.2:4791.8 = 8.9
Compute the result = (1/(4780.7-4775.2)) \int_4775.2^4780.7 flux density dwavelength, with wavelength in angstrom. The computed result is 9.48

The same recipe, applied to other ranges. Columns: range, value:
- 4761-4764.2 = 10.8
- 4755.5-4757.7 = 9.83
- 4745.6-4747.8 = 10.9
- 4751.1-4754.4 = 9.81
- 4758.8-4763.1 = 10.5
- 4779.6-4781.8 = 8.85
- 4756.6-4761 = 9.31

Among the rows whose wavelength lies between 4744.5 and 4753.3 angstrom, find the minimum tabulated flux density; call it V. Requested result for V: 9.923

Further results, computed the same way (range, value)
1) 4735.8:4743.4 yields 9.74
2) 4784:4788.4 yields 8.175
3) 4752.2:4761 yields 7.831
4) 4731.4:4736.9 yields 10.17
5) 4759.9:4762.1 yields 10.81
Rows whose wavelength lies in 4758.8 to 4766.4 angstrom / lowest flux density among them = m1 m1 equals 8.62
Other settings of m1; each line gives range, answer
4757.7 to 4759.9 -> 8.237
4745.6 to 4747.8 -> 9.971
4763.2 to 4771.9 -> 7.461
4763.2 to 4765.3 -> 9.585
